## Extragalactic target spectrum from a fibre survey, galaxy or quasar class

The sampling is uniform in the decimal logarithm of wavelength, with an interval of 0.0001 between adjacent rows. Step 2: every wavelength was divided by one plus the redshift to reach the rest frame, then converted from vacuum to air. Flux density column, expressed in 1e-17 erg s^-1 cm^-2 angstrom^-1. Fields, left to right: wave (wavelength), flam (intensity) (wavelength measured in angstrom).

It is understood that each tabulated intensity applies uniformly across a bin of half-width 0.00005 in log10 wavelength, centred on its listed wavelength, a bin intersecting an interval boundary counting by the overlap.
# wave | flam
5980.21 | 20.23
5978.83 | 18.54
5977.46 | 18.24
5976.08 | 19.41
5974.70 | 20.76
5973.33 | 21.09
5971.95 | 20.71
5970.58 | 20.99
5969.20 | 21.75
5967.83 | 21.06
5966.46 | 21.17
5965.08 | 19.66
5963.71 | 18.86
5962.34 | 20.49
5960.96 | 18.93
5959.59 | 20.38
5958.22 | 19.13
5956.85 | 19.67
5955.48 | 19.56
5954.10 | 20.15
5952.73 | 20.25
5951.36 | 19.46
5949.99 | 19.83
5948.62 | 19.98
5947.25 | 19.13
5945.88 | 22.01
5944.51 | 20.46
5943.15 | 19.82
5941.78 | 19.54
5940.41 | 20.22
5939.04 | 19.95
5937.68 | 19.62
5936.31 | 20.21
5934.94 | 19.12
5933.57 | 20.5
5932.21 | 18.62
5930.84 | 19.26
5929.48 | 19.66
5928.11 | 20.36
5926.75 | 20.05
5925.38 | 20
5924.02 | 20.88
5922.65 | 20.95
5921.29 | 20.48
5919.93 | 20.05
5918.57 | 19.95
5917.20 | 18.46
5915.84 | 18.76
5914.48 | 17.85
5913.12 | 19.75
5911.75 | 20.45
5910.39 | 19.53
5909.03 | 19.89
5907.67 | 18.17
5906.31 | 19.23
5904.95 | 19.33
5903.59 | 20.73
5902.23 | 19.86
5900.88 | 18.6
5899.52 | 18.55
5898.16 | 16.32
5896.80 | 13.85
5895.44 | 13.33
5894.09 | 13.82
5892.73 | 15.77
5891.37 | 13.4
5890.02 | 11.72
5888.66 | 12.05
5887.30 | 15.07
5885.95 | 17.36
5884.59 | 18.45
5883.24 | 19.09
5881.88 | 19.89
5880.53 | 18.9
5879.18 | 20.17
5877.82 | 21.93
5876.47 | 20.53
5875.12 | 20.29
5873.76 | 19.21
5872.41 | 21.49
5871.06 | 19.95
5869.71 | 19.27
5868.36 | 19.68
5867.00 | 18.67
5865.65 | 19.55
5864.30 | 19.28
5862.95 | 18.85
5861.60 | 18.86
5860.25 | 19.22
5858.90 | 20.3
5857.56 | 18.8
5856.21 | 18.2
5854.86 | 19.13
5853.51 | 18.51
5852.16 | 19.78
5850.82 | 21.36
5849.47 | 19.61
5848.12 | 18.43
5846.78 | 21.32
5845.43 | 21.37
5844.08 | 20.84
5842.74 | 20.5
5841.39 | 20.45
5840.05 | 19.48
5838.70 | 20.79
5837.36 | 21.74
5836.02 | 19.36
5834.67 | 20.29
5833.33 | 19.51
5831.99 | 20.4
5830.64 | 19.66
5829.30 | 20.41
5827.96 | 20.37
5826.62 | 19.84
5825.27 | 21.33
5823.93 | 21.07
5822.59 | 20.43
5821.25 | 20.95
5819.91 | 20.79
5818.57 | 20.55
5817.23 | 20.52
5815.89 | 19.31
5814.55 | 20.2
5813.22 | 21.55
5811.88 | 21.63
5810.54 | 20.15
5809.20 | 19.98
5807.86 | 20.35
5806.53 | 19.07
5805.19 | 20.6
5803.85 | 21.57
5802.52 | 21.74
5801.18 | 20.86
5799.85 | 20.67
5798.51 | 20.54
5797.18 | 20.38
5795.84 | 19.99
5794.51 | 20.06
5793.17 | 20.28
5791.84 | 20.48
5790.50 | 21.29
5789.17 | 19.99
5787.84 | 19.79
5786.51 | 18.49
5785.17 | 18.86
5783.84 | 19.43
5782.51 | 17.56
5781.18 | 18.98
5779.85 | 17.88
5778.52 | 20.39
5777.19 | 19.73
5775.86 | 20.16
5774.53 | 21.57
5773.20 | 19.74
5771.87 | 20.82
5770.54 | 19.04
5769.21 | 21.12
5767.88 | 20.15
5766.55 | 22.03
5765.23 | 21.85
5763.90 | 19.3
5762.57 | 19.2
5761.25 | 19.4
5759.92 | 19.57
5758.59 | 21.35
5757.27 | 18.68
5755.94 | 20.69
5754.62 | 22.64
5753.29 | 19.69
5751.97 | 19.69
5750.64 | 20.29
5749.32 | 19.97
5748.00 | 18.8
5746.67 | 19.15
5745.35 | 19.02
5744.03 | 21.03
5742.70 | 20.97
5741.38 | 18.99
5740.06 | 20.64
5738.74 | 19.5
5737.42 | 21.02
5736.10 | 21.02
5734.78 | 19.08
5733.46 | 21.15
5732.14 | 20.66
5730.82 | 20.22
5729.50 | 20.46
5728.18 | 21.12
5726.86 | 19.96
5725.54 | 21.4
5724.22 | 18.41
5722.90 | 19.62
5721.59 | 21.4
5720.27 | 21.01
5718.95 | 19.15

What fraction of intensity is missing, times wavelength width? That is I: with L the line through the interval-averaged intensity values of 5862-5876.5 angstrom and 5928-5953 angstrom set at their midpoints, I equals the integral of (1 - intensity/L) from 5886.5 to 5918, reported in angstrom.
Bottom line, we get 4.1 angstrom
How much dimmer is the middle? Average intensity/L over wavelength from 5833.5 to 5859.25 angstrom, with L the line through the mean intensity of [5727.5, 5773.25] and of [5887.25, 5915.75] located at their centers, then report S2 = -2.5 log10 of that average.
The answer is -0.10 mag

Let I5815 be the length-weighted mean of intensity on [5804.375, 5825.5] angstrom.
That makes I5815 20.5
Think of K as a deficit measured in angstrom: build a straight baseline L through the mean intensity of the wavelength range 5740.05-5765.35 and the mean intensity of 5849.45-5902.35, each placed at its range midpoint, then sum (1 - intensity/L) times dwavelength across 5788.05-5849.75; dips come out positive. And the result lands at -4.7 angstrom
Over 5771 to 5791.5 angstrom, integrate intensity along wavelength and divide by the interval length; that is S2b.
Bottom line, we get 19.7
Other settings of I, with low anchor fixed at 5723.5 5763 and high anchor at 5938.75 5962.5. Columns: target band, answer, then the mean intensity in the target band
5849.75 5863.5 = 0.48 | 19.3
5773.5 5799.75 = 0.37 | 19.8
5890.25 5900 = 2.54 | 14.8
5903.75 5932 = 0.43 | 19.7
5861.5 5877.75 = 0.21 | 19.7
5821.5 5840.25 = -0.31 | 20.4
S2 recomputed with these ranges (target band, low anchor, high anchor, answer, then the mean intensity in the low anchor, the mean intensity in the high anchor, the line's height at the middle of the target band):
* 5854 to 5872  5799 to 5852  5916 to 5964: 0.06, 20.5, 19.9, 20.3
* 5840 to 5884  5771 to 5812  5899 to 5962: 0.01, 20.1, 19.7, 19.9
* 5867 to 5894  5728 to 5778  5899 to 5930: 0.10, 20.2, 19.6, 19.8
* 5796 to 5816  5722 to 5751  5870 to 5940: -0.06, 20.1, 18.7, 19.5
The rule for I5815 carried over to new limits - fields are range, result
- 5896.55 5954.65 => 19.6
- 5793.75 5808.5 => 20.5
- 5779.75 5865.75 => 20.1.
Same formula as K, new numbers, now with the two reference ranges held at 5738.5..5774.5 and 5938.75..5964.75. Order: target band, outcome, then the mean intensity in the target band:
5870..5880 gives -0.2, 20.4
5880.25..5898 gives 3.9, 15.5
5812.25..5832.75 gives -0.5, 20.5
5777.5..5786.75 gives 0.6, 18.8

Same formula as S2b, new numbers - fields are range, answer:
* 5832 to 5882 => 19.9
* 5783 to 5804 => 20.2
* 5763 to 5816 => 20.2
